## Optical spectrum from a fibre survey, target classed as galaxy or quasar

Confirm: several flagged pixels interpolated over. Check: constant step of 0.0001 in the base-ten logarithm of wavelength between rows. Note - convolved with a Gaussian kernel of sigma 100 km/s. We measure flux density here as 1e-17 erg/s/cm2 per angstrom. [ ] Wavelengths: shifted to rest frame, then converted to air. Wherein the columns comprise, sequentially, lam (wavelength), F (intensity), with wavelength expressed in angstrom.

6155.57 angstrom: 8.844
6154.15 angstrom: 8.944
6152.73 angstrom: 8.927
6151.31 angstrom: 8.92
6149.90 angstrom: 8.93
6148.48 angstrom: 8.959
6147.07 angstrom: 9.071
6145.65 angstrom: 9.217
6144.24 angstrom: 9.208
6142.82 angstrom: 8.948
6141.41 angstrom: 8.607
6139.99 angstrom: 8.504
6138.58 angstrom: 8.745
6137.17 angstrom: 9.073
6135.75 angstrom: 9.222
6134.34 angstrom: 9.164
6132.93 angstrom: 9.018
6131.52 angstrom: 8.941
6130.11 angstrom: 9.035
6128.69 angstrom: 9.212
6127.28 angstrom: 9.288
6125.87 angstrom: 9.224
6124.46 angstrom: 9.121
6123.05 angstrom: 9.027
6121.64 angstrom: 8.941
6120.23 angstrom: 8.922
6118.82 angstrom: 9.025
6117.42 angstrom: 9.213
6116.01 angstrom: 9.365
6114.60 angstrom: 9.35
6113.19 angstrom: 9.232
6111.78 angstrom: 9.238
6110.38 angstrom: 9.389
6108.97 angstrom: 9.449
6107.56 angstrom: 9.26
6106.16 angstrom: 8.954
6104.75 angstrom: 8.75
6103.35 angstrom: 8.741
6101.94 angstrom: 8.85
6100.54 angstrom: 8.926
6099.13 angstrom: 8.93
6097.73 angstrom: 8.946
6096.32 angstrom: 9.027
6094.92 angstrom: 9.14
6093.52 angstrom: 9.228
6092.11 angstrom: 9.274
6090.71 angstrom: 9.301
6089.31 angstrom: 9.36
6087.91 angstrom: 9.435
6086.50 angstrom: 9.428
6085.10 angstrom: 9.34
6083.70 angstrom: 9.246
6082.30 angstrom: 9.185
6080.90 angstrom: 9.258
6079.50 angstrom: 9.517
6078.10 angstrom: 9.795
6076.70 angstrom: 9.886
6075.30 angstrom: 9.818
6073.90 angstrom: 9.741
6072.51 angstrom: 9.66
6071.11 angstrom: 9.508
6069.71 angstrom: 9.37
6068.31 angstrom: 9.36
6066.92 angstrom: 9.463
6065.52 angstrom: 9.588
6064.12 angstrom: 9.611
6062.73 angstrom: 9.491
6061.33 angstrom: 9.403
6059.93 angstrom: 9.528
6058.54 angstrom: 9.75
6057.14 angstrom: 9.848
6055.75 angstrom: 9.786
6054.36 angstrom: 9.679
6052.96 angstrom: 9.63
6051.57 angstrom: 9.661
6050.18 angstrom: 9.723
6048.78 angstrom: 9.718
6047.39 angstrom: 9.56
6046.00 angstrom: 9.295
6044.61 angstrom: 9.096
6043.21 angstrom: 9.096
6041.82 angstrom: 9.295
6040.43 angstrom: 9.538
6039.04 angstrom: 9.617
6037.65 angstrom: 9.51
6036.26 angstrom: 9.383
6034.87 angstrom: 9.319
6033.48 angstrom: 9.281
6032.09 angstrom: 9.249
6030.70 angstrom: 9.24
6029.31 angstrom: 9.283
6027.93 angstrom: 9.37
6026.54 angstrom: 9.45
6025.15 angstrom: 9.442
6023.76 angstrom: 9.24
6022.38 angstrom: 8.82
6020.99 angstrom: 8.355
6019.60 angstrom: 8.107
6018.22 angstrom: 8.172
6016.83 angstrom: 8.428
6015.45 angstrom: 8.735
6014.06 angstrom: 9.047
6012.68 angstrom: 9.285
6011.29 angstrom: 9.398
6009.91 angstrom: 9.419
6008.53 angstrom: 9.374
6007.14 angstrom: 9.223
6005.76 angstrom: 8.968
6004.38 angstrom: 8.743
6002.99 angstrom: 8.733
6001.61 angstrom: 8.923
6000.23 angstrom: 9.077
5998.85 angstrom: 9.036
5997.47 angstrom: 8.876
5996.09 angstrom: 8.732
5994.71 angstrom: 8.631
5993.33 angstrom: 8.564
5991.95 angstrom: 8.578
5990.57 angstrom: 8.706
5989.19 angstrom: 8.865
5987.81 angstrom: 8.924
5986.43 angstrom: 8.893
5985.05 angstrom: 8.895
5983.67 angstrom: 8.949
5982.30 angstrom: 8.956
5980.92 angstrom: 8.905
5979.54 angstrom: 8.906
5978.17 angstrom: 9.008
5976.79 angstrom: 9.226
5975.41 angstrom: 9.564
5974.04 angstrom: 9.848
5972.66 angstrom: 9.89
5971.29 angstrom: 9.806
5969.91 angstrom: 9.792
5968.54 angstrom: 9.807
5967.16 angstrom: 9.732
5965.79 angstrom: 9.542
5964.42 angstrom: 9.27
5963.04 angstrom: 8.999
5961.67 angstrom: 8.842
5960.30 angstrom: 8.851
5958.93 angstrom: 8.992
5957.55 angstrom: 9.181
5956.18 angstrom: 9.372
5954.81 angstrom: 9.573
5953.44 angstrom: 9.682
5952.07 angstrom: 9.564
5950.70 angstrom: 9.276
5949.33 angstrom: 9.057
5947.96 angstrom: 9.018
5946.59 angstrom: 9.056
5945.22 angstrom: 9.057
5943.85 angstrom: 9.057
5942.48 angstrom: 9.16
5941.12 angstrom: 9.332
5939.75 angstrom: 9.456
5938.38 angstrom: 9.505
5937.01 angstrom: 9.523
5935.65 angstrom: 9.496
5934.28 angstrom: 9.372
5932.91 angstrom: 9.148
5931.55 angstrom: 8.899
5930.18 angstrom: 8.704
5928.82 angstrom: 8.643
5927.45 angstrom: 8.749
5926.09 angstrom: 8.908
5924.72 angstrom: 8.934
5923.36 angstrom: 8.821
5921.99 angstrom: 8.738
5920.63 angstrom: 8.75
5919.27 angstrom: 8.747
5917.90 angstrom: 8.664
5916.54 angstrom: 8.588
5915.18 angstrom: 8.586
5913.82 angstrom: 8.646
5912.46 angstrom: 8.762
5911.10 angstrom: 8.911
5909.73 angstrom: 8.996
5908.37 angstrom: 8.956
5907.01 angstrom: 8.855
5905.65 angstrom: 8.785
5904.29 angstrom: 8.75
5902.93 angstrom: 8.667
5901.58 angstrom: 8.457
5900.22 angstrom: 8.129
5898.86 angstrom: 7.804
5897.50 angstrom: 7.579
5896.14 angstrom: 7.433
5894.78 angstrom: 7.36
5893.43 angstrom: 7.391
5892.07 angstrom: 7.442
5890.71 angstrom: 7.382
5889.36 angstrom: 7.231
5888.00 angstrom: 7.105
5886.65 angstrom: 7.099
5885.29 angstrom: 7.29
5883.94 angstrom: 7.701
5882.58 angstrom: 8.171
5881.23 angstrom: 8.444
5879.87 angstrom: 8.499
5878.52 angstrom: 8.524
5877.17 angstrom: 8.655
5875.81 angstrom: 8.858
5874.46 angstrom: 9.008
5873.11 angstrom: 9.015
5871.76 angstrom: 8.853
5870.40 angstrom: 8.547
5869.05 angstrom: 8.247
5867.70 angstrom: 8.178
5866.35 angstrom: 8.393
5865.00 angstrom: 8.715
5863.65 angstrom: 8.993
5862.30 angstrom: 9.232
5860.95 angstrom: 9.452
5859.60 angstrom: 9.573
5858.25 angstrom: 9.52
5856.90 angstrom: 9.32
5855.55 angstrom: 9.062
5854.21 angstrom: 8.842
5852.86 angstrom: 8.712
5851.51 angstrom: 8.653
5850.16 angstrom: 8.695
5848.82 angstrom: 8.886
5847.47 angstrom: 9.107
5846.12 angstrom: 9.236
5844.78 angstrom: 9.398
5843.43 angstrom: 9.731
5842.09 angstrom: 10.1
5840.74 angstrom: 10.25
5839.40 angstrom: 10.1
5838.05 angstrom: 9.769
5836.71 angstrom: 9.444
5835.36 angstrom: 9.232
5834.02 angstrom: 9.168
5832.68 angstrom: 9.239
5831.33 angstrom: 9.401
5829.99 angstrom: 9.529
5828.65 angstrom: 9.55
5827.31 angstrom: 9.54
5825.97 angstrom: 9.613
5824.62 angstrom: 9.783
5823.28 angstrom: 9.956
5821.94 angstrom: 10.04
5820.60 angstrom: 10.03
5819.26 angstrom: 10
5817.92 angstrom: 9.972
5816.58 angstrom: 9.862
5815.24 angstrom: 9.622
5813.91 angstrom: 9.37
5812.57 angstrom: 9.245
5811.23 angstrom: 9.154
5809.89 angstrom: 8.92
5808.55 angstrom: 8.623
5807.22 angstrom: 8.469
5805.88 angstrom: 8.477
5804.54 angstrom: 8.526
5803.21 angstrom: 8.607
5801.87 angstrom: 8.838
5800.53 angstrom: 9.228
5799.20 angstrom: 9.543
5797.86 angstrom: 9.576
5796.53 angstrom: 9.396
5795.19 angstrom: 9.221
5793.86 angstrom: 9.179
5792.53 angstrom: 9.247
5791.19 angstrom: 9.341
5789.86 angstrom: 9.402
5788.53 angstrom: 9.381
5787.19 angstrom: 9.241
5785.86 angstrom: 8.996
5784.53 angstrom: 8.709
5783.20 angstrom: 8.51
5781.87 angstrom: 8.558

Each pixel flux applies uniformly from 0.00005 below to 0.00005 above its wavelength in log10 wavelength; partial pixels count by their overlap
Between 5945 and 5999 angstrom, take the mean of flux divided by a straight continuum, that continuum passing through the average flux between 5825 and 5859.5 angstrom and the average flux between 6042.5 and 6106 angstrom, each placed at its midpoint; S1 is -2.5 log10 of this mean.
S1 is 0.03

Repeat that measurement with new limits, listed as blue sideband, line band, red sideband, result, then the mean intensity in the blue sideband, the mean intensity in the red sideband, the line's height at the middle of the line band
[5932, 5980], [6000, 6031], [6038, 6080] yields 0.057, 9.34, 9.57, 9.47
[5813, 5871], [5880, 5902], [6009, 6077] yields 0.220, 9.35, 9.35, 9.35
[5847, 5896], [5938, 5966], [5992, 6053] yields -0.051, 8.43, 9.12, 8.8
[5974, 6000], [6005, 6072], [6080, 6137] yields -0.034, 8.93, 9.15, 9.02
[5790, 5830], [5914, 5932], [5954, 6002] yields 0.056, 9.35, 9.14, 9.21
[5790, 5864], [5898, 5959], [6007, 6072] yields 0.044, 9.34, 9.32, 9.33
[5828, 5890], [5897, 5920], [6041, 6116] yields 0.050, 8.88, 9.38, 9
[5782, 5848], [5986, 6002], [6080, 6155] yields 0.047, 9.36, 9.09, 9.2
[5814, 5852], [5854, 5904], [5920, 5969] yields 0.132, 9.57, 9.17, 9.4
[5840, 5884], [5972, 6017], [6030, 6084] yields 0.037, 8.94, 9.51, 9.33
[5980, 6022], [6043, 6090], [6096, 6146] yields -0.066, 8.85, 9.06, 8.96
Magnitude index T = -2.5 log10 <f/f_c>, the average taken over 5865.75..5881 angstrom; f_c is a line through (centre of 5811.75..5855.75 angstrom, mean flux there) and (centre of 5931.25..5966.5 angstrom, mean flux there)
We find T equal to 0.10 mag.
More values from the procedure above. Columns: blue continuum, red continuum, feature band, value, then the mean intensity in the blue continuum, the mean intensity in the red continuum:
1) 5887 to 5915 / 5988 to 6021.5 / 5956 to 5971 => -0.092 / 8.13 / 8.84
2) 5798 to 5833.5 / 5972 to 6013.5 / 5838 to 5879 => 0.024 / 9.35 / 9.04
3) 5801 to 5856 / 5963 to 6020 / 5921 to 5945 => 0.010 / 9.34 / 9.07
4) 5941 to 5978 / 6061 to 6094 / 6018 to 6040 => 0.033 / 9.35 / 9.47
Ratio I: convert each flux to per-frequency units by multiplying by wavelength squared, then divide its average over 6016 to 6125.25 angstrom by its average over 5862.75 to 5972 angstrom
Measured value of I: 1.12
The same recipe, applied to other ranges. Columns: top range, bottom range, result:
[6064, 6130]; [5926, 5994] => 1.06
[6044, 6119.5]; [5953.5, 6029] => 1.06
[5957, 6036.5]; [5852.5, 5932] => 1.11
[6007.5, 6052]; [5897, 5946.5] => 1.08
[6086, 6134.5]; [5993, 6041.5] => 1.04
